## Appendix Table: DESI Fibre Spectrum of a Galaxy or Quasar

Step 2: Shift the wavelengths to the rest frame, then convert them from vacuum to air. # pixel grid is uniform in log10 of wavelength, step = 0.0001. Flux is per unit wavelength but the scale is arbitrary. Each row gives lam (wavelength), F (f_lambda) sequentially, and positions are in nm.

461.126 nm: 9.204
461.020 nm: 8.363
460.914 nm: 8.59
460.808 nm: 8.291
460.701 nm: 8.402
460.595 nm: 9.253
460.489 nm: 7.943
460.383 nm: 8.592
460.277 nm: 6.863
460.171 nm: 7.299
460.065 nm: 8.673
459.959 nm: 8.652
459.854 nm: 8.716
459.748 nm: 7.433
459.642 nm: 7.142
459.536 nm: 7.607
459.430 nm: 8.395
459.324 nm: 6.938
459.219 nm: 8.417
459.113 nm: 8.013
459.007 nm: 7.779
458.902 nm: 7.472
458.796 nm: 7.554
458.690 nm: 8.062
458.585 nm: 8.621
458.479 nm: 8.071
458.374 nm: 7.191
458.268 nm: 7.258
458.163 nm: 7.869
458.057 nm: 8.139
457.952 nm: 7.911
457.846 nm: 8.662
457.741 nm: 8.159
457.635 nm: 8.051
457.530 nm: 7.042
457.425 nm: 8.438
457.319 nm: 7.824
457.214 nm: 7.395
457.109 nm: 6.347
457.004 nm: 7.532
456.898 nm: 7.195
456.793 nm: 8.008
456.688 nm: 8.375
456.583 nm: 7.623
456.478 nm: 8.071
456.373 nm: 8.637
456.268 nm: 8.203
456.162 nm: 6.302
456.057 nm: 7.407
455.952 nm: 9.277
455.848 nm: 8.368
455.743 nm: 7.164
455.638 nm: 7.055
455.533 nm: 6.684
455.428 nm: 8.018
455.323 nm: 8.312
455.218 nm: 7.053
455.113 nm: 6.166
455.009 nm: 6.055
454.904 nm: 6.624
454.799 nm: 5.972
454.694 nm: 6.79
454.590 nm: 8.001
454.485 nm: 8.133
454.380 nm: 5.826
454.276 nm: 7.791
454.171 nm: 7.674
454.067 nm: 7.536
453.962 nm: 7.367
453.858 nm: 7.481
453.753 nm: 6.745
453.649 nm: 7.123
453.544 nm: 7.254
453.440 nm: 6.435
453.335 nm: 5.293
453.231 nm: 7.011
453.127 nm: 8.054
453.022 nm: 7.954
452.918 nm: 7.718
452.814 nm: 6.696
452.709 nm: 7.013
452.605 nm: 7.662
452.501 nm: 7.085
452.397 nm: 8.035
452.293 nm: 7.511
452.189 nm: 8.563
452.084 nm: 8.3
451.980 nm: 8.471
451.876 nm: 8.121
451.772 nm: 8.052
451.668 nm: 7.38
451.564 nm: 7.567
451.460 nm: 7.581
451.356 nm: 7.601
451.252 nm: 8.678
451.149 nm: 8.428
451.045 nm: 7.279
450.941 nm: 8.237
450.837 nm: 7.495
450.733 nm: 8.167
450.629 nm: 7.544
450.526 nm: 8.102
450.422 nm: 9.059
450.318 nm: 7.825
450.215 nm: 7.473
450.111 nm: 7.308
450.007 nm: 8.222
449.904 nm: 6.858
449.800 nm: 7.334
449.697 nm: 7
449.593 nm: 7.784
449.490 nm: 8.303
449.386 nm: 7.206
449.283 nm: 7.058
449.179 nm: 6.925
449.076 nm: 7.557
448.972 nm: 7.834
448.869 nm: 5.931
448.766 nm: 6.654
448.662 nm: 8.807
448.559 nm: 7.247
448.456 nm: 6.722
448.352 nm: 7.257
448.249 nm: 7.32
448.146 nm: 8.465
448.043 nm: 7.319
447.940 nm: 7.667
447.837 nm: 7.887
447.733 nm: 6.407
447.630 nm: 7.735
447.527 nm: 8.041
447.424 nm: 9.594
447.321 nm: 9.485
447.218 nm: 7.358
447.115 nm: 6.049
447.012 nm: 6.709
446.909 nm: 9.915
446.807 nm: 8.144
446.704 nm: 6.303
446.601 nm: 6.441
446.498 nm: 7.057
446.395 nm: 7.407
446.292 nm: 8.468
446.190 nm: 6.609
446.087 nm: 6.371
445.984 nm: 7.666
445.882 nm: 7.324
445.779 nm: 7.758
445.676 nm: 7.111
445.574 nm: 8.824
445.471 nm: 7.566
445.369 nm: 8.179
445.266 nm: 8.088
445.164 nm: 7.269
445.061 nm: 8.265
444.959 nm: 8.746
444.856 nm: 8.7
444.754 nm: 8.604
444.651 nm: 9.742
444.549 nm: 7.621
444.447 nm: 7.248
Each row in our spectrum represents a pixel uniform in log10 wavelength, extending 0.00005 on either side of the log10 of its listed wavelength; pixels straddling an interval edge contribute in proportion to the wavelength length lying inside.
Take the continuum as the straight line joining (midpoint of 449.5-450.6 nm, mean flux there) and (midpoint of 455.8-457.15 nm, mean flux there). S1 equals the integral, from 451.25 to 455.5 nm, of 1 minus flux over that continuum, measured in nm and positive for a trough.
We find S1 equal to 0.22 nm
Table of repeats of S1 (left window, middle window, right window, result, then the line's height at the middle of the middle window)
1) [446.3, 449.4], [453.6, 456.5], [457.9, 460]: 0.15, 7.73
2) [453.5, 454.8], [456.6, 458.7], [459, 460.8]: -0.02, 7.72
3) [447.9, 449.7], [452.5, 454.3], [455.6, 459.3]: 0.10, 7.62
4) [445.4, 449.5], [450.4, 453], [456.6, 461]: -0.06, 7.66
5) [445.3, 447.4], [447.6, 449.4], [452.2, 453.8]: 0.03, 7.45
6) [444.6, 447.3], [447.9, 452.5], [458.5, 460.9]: 0.08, 7.82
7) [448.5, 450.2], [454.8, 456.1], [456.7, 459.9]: 0.06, 7.65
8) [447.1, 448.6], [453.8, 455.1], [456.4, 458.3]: 0.11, 7.76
